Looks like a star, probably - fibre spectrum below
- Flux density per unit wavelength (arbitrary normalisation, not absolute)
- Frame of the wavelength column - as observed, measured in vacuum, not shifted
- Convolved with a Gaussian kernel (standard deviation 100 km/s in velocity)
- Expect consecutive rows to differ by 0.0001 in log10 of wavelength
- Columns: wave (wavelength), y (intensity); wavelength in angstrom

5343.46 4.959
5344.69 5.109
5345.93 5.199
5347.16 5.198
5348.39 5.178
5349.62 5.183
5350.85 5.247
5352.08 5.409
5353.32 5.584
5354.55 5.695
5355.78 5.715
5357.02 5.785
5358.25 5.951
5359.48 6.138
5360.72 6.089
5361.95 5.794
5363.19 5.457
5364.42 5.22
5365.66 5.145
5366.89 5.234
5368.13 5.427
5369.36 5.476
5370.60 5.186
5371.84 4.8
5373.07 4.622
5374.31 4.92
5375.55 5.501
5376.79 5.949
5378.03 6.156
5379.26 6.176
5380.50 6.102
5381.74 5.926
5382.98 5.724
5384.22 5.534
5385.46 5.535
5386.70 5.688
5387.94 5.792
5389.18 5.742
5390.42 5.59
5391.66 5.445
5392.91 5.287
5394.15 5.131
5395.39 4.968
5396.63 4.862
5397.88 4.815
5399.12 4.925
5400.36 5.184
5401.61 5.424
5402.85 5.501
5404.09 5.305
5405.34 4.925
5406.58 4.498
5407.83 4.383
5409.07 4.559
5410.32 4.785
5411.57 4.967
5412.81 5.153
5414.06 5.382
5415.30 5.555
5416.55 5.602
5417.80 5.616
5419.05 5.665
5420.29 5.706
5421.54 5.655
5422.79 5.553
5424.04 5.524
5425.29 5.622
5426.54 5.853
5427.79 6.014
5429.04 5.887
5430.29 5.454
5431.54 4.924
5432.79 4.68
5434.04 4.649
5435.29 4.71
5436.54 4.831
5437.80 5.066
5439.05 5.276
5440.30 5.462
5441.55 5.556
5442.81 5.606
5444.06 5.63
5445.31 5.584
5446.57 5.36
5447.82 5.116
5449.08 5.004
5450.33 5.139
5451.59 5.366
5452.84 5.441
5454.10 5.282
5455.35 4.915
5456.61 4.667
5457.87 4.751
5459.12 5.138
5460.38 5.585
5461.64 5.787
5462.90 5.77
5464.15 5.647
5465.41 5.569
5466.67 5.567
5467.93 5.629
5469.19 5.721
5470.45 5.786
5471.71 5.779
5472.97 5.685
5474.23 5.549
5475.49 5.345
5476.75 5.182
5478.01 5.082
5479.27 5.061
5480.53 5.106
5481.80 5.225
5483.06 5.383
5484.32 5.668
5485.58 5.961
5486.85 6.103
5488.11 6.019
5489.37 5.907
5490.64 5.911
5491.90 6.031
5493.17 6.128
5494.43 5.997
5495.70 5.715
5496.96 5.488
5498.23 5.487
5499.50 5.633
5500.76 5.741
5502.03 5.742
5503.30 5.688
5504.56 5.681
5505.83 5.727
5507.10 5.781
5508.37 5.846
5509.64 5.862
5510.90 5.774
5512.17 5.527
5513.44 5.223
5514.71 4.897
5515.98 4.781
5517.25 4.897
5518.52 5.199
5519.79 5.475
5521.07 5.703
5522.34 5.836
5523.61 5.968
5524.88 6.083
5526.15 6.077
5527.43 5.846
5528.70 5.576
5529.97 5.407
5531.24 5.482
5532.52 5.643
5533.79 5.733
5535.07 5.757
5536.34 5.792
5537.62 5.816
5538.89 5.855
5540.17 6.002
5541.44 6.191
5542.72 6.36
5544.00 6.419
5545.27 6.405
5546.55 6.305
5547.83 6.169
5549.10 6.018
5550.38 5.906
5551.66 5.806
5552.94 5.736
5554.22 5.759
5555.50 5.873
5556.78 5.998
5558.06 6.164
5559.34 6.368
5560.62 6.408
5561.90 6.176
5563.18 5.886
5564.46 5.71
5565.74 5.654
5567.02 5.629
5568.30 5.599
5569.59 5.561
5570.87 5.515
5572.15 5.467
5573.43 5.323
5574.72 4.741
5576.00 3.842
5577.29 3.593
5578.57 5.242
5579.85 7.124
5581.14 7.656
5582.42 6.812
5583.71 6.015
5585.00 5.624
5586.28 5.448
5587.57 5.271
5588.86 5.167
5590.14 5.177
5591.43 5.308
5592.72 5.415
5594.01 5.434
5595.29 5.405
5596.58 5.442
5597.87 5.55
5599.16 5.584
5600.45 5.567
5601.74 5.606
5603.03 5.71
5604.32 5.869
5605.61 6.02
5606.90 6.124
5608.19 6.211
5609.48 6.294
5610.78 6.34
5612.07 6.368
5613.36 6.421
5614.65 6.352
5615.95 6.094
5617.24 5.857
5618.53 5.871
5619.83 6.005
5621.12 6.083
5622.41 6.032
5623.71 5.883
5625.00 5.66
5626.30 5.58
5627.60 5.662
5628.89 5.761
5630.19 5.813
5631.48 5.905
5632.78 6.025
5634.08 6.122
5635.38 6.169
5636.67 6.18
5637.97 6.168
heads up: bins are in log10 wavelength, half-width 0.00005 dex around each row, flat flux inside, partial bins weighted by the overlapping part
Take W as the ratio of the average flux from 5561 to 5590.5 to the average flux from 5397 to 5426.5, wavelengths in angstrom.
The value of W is 1.1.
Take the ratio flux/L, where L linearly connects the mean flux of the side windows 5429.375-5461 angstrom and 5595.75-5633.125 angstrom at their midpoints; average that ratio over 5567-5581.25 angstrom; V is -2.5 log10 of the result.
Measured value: 0.08 mag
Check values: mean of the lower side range 5.17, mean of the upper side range 5.92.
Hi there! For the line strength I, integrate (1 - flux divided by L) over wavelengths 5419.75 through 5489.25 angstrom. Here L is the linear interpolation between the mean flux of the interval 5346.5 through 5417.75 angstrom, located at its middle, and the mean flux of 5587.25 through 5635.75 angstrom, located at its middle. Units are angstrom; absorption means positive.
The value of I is 1.3 angstrom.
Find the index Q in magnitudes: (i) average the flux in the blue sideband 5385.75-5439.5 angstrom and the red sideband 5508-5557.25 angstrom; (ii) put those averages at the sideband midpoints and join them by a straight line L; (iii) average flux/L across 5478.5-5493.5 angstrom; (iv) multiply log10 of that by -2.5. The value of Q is -0.02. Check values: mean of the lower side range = 5.26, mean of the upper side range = 5.77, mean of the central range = 5.69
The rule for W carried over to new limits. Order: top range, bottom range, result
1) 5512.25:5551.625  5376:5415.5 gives 1.08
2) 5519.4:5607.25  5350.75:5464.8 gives 1.07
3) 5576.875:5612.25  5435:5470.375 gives 1.08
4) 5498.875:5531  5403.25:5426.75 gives 1.06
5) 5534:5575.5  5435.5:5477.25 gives 1.09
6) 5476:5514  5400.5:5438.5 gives 1.08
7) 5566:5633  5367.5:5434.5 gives 1.07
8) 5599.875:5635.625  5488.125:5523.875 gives 1.06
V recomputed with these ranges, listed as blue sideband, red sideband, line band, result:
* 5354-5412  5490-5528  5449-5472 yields 0.03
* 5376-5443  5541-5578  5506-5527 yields 0.01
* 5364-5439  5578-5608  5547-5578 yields 0.01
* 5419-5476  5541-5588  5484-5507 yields -0.05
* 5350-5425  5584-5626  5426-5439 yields 0.06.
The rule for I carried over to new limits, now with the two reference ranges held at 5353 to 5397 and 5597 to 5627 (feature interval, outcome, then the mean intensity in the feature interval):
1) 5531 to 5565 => -0.9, 6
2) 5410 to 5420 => 0.4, 5.37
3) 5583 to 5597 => 1.1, 5.43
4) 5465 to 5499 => 0.6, 5.63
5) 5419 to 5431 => -0.1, 5.69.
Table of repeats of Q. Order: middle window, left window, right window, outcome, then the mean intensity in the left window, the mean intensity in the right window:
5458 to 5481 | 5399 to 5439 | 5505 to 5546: 0.00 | 5.24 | 5.72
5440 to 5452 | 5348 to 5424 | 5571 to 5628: 0.02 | 5.4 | 5.73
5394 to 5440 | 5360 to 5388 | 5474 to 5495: 0.07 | 5.54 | 5.63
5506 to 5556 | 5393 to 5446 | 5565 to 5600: -0.07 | 5.25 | 5.5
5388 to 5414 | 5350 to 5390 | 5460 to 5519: 0.10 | 5.58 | 5.59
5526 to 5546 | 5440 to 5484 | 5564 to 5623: -0.06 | 5.39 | 5.72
